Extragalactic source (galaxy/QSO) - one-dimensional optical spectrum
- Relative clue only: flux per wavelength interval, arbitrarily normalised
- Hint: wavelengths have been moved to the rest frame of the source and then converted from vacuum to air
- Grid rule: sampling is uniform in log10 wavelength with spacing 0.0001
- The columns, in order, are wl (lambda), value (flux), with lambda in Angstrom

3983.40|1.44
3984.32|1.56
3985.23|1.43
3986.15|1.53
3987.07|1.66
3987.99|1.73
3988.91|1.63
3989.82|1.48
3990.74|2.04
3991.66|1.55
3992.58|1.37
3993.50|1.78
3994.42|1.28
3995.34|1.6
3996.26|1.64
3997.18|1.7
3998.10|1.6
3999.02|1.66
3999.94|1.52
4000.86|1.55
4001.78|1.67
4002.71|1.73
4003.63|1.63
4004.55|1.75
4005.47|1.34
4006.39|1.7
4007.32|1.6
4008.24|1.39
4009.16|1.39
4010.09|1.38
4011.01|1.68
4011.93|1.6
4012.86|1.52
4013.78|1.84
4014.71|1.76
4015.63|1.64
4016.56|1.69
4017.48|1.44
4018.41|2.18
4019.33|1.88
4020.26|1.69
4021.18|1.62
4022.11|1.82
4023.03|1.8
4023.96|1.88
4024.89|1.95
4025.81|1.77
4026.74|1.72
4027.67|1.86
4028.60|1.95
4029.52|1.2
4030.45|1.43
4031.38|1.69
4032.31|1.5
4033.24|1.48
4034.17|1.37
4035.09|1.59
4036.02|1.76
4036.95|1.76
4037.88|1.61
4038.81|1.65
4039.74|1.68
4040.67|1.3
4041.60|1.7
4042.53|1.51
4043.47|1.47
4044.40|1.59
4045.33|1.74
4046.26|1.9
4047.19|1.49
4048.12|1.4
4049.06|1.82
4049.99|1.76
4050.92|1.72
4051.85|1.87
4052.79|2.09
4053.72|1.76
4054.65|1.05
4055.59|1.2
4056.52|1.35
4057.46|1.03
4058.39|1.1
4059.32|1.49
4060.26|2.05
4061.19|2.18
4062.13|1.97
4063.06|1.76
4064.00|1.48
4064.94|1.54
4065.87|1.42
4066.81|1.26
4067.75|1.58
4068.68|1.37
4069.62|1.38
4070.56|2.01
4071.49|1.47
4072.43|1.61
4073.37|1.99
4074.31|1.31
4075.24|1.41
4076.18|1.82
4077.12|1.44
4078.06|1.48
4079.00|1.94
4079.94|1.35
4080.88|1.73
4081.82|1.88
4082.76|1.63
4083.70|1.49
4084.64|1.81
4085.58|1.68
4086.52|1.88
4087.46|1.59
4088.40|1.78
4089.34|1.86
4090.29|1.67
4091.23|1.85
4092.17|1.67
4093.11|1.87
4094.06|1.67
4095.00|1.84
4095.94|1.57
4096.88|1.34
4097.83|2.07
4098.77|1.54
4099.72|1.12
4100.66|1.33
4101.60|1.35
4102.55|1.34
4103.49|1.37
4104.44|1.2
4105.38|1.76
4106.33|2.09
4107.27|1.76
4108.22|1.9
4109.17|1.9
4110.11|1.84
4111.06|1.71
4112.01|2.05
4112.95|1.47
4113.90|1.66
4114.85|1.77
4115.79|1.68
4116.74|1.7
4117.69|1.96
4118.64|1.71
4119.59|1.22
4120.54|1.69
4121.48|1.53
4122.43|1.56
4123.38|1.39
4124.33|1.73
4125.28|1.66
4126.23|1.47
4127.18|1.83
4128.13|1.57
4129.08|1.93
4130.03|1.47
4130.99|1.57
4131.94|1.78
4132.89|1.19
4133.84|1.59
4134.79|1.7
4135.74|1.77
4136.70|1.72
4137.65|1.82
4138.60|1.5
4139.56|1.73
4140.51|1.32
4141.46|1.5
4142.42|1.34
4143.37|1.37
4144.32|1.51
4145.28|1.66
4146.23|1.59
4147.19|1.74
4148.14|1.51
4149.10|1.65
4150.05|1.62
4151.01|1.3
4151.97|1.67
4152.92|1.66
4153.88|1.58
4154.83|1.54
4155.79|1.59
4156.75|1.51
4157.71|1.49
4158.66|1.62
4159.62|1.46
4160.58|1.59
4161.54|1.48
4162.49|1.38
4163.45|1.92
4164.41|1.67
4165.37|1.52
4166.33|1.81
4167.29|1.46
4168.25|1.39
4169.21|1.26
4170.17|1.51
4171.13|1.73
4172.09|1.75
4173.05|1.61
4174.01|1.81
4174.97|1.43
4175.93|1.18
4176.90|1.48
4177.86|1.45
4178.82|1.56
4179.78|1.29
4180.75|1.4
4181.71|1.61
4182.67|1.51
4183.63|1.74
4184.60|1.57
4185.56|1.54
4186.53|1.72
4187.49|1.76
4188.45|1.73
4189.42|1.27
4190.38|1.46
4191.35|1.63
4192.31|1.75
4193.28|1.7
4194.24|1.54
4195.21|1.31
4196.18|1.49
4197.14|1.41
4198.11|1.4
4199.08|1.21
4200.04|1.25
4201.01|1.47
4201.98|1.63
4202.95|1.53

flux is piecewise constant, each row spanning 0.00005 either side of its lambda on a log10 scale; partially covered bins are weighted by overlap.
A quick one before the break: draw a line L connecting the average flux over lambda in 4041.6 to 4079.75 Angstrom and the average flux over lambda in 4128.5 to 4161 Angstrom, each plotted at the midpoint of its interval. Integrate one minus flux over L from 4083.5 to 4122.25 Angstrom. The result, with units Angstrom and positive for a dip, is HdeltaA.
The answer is -2.0 Angstrom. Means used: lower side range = 1.59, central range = 1.67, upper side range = 1.58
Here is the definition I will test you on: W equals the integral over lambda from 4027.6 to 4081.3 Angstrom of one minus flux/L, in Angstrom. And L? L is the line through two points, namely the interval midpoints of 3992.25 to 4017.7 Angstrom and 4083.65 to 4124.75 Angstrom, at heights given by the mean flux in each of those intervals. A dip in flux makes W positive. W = 1.1 Angstrom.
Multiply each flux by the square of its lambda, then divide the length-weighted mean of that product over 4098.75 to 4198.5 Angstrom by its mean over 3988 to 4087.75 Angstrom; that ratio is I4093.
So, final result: 1.0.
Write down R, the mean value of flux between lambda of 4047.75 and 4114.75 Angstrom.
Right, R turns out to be 1.63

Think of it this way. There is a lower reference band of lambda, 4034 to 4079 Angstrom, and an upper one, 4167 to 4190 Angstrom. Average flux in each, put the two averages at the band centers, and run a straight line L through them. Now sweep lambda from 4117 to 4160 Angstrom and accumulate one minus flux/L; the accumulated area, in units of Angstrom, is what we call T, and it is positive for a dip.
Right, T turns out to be -0.9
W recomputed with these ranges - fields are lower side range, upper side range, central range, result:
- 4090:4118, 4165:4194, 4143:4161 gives 0.38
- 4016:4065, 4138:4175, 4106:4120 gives -1.46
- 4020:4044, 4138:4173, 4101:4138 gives -1.61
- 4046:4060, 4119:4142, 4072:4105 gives -1.09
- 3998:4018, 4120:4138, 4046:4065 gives -0.12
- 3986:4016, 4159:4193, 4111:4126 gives -0.75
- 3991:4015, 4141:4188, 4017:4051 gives -1.83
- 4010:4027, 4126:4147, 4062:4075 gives 0.83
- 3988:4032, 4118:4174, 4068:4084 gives 0.09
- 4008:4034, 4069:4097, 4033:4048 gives 0.64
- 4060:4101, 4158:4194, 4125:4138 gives -0.35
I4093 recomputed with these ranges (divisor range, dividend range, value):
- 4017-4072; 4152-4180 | 1.01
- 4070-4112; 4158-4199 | 0.97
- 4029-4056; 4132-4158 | 1.03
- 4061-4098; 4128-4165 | 0.98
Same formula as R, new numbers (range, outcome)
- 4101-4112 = 1.67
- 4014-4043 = 1.67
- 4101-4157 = 1.61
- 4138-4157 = 1.55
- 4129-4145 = 1.57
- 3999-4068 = 1.62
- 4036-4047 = 1.63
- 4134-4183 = 1.55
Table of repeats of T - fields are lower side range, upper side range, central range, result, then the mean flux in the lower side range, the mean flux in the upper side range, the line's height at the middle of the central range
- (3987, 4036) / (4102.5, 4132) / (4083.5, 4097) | -0.5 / 1.64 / 1.67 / 1.66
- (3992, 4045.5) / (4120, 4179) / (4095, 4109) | 0.2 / 1.63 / 1.57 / 1.59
